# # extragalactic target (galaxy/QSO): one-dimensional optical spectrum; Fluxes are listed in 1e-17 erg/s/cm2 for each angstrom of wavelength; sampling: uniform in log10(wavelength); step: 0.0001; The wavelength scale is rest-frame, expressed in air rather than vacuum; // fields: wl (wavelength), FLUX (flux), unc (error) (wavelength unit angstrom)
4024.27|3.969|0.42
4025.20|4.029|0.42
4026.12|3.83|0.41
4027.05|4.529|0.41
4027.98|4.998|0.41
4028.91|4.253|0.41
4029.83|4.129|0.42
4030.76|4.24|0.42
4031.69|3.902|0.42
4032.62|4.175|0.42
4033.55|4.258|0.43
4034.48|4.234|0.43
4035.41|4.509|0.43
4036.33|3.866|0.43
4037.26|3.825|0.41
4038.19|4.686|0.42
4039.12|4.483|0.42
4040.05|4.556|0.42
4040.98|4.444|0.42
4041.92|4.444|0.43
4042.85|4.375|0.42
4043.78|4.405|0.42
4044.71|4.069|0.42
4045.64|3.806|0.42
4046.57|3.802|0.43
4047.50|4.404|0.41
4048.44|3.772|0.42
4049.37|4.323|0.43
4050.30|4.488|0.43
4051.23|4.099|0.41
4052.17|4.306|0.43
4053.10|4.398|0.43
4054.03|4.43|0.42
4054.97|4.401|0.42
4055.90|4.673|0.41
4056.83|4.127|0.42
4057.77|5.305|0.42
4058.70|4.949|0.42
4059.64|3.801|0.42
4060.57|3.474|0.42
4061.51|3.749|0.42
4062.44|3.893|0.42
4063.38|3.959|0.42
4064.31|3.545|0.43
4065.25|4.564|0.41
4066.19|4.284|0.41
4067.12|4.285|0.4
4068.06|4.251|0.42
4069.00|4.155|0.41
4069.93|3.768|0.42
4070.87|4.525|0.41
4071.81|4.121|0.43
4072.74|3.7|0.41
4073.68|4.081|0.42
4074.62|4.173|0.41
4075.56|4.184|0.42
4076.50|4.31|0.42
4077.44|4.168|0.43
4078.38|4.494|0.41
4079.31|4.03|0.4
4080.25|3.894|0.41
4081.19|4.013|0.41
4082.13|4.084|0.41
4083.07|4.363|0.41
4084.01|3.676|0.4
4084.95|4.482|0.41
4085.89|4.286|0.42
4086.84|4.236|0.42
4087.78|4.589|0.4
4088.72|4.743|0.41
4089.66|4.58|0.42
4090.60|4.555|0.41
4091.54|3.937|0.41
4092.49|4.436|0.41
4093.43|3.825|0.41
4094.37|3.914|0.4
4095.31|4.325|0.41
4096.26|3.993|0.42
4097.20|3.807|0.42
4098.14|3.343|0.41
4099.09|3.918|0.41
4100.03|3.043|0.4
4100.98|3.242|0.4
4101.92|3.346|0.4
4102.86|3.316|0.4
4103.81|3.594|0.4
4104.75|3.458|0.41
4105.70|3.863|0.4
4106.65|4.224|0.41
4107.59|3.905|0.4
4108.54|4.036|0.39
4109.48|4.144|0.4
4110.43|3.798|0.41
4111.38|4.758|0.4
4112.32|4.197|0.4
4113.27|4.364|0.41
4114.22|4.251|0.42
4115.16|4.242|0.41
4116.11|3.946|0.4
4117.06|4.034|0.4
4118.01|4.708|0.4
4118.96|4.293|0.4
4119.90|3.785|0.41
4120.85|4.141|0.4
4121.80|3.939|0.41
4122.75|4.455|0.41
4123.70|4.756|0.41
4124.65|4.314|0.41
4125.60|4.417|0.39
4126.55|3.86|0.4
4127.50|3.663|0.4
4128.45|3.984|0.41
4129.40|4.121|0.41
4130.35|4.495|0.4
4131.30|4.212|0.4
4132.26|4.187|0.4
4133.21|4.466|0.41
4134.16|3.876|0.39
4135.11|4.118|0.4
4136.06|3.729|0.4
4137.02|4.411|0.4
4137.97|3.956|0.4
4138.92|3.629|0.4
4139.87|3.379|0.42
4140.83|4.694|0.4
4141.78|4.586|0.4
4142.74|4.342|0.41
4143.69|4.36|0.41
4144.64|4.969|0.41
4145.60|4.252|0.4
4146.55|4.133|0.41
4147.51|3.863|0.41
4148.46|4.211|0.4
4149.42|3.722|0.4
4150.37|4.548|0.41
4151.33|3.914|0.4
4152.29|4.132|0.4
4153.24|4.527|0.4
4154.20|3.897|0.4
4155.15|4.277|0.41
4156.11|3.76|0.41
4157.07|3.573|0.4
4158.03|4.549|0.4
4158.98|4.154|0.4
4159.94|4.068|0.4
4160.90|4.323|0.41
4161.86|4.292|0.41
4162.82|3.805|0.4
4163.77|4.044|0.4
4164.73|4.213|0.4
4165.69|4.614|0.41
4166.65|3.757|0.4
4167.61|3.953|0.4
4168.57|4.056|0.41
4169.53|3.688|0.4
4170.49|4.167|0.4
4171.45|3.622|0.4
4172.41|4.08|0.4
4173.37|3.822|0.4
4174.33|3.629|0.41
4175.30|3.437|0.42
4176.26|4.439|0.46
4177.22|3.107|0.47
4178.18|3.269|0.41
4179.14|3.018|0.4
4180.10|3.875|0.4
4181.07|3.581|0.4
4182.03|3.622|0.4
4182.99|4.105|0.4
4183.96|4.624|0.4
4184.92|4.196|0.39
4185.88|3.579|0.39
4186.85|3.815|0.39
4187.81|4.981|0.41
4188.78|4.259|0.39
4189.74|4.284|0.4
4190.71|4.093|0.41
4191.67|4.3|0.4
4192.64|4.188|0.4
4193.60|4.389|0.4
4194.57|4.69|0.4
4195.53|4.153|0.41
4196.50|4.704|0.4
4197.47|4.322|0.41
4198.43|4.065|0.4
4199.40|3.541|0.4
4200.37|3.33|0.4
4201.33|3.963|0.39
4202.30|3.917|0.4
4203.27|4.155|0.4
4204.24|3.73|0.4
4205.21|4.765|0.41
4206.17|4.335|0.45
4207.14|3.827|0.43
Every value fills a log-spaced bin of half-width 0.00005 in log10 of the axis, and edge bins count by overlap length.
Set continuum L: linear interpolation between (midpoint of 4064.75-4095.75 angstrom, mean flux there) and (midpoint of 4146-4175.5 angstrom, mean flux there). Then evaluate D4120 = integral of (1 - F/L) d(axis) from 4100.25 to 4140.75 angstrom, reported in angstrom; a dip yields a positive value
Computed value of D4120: 0.8 angstrom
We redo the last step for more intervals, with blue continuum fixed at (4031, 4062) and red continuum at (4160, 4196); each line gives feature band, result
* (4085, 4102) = 0.6 angstrom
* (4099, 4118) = 1.1 angstrom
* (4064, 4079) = 0.1 angstrom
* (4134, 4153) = -0.4 angstrom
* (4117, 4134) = -0.4 angstrom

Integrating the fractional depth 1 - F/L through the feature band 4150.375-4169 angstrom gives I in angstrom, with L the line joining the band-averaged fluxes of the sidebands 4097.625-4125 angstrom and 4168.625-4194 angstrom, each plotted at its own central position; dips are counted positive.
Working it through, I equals -0.8 angstrom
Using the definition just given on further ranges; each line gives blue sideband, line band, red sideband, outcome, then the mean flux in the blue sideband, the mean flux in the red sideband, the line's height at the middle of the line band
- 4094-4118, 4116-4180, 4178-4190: -2.3 angstrom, 3.9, 3.95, 3.93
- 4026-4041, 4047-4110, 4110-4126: 2.7 angstrom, 4.3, 4.26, 4.28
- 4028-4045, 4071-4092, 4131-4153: 0.1 angstrom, 4.29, 4.16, 4.24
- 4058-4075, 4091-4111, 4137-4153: 1.6 angstrom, 4.09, 4.18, 4.13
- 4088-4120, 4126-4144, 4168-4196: -0.5 angstrom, 4.01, 3.97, 3.99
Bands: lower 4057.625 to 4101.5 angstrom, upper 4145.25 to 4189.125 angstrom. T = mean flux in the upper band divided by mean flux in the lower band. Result 0.97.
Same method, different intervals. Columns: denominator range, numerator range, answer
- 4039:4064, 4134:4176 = 0.96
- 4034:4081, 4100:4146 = 0.97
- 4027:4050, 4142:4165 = 0.98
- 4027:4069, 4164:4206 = 0.94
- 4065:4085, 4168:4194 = 0.95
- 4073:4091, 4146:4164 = 0.96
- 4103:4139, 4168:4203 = 0.97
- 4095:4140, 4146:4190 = 1.00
